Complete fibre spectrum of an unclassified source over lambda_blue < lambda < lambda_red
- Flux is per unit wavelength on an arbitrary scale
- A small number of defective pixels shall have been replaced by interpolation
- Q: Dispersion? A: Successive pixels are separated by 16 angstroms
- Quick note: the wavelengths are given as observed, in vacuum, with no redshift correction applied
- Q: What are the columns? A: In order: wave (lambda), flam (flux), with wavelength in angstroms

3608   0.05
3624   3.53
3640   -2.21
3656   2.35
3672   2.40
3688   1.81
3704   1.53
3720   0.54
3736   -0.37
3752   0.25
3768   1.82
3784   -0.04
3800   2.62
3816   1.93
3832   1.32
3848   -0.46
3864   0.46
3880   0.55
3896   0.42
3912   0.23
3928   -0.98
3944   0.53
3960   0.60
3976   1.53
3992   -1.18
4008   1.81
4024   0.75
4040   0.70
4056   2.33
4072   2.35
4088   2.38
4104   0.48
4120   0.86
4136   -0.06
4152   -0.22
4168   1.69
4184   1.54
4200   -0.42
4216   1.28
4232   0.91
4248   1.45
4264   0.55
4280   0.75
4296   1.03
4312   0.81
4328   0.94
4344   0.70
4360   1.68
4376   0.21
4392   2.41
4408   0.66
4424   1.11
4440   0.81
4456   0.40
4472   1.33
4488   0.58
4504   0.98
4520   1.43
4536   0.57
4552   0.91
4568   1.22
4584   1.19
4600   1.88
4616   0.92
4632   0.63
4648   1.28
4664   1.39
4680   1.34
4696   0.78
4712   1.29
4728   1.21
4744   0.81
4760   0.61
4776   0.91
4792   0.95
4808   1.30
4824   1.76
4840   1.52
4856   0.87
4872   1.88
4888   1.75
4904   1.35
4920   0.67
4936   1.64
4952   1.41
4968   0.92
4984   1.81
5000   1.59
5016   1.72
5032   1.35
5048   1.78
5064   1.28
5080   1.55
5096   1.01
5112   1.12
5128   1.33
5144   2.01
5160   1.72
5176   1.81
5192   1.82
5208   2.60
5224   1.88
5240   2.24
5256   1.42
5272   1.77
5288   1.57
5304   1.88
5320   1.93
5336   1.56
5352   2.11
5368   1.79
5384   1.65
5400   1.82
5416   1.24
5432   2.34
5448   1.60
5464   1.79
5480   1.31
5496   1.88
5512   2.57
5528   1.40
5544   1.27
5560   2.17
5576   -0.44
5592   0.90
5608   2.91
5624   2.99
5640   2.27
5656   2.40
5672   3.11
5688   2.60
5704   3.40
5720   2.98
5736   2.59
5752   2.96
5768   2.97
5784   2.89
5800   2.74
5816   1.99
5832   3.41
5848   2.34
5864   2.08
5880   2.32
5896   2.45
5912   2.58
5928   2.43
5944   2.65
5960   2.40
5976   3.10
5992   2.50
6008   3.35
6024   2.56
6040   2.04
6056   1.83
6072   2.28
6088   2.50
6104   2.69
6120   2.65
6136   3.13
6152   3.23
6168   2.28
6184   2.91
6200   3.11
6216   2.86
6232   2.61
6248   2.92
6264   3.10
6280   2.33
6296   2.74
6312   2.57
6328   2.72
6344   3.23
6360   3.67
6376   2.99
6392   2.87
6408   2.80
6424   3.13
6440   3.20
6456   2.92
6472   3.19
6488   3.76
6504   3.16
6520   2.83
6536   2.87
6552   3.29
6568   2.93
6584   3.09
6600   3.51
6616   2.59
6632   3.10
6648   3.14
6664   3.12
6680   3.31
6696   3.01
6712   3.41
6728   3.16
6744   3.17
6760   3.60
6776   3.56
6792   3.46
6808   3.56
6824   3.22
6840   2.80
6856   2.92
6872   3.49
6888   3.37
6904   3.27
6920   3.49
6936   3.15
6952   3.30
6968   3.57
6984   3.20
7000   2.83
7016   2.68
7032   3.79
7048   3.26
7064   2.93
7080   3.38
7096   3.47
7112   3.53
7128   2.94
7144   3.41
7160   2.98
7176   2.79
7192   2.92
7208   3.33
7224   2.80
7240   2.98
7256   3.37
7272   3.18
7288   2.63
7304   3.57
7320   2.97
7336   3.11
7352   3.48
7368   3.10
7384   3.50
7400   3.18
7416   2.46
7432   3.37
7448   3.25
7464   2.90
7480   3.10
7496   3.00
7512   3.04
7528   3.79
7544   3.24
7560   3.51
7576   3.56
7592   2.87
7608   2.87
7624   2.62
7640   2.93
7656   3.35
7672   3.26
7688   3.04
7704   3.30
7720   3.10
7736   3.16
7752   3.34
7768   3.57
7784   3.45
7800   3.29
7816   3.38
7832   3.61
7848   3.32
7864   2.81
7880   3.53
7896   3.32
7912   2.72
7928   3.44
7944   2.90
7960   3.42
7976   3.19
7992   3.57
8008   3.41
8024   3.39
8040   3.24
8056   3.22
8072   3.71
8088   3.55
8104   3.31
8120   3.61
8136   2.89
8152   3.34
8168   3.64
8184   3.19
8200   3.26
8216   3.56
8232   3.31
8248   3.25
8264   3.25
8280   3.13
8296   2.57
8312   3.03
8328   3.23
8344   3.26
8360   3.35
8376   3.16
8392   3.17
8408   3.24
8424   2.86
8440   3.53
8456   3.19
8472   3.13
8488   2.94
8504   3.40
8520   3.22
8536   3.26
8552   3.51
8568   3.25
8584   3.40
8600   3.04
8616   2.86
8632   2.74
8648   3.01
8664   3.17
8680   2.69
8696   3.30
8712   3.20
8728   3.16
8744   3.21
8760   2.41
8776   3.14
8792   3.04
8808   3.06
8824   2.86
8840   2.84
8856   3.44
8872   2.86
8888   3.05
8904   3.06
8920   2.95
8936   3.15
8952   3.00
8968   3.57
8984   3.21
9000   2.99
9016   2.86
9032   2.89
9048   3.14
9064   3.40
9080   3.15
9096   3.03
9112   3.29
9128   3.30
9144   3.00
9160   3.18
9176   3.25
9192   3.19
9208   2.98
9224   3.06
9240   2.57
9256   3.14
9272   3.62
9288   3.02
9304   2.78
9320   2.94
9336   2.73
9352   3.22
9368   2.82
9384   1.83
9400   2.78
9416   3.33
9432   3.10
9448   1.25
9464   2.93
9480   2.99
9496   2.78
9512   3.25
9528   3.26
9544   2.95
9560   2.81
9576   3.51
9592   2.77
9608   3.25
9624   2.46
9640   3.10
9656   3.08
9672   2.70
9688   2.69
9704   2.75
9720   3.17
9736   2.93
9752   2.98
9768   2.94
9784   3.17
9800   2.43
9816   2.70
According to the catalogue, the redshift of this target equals 0.41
